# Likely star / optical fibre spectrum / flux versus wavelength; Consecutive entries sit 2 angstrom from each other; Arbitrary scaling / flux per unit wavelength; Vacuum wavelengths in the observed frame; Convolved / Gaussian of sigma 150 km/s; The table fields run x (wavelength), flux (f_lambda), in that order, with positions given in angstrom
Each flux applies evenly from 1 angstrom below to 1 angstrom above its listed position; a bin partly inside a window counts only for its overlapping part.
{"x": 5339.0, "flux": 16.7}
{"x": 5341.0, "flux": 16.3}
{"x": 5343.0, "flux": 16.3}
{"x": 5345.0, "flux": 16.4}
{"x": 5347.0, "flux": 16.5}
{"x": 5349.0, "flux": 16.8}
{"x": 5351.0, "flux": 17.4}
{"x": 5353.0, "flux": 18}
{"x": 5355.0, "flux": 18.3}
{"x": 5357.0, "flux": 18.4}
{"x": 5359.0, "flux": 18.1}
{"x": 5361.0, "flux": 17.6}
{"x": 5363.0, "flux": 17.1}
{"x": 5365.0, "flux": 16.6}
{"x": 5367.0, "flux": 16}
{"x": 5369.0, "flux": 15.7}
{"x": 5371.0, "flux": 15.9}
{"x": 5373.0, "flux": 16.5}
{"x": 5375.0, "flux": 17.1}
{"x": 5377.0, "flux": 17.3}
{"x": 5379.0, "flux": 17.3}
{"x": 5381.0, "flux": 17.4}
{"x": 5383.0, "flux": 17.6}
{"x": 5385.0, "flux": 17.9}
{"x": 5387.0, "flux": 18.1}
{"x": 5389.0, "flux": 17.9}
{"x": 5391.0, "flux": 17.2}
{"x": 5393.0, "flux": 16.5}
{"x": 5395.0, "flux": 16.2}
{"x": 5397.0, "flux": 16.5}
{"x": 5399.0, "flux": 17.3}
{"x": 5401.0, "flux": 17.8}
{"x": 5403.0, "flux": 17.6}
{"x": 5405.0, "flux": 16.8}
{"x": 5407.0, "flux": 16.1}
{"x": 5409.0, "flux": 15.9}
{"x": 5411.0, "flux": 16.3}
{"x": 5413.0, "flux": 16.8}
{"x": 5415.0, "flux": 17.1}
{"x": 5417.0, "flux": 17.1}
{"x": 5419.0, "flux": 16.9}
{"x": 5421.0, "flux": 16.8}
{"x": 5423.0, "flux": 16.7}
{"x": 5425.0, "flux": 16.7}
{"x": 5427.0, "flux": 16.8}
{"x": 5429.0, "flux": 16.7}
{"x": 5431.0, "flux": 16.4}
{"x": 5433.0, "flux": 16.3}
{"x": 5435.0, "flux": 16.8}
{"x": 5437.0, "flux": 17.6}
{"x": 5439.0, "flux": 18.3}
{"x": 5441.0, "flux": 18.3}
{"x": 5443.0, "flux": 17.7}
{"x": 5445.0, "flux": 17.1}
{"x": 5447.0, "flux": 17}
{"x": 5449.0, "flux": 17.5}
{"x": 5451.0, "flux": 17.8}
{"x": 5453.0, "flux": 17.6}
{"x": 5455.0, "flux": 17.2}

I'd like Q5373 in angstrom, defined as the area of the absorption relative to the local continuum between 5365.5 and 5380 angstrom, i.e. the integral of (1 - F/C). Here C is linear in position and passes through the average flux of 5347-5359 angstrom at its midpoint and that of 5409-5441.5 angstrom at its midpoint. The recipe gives 0.8 angstrom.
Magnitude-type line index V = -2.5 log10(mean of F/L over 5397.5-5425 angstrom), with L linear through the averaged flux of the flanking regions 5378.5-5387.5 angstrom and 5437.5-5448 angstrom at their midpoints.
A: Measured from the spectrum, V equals 0.05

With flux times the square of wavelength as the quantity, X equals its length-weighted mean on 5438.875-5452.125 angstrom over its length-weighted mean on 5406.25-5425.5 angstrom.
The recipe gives 1.07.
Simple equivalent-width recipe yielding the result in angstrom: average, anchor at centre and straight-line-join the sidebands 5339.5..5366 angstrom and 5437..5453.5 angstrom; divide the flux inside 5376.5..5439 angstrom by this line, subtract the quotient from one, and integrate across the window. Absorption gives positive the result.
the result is 1.7 angstrom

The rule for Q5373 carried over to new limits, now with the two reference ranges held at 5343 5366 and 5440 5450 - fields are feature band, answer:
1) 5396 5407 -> 0.2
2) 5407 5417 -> 0.5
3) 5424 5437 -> 0.6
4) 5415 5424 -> 0.3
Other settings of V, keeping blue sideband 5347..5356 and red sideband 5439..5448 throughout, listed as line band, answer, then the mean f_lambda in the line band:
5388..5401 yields 0.03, 17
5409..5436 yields 0.06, 16.7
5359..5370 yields 0.05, 16.7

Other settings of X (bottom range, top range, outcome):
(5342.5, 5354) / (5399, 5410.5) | 1.02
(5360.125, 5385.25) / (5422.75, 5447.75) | 1.04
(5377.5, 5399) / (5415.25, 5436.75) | 0.98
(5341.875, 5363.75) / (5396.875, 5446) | 1.00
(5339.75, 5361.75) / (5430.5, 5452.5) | 1.04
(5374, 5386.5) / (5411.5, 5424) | 0.98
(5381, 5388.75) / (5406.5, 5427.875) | 0.95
